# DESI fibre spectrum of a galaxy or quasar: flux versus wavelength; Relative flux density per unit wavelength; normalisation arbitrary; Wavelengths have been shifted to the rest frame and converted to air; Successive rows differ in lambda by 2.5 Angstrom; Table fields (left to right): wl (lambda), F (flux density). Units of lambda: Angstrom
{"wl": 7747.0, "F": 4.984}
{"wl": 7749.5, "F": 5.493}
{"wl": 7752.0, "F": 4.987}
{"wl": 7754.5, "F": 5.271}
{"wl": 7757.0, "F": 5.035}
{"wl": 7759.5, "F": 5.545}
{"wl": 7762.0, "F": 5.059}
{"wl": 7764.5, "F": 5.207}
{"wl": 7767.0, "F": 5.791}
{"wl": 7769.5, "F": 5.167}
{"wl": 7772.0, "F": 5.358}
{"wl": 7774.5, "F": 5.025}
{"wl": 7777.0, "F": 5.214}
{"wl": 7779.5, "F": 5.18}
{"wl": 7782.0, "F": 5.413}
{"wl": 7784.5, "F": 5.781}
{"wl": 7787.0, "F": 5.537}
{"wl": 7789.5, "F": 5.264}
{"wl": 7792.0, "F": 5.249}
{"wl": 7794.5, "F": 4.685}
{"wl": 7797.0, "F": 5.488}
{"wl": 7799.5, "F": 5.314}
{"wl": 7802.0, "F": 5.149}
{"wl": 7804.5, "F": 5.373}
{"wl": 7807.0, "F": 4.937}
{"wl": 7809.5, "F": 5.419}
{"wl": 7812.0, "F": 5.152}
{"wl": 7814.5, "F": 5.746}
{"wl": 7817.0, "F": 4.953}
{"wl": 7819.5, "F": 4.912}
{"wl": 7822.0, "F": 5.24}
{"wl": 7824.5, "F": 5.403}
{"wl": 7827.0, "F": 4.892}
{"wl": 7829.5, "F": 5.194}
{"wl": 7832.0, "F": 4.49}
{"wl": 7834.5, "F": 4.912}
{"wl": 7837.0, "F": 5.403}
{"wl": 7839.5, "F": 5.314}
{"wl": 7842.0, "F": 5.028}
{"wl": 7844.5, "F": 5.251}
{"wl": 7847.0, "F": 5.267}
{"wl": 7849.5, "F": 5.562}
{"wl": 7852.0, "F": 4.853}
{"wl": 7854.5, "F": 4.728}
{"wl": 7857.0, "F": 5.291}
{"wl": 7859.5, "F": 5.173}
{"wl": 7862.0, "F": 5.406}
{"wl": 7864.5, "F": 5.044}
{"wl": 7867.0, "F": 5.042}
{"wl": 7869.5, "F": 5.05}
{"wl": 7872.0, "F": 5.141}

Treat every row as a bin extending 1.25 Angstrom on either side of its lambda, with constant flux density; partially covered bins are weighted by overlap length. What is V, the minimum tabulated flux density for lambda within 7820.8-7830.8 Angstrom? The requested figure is 4.892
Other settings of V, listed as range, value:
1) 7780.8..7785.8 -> 5.413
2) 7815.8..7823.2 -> 4.912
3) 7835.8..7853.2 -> 4.853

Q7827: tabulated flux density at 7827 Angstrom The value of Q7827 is 4.892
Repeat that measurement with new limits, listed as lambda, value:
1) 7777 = 5.214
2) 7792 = 5.249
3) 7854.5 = 4.728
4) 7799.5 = 5.314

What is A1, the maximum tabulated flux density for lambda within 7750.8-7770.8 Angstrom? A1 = 5.791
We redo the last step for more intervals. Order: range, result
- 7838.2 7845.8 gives 5.314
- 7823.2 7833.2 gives 5.403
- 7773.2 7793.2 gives 5.781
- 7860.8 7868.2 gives 5.406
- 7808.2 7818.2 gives 5.746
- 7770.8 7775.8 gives 5.358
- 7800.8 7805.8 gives 5.373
